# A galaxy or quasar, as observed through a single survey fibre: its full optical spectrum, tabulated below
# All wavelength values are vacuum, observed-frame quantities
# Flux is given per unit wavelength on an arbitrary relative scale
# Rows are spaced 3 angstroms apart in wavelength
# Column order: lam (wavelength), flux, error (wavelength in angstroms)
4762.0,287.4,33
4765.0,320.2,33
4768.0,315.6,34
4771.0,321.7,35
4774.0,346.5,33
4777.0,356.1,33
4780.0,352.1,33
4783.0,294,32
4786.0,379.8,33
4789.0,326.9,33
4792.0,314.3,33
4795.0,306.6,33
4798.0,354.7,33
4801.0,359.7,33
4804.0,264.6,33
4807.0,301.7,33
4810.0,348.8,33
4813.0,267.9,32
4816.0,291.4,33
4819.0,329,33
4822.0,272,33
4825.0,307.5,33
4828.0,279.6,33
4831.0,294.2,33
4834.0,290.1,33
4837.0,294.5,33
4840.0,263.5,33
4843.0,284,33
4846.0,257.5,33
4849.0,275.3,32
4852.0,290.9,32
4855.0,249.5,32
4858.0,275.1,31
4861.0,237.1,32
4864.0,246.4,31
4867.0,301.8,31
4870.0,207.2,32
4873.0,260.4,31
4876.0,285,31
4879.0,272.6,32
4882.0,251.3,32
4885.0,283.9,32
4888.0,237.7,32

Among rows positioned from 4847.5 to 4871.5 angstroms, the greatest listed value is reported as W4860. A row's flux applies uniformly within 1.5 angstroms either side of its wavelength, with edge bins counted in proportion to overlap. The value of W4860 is 301.8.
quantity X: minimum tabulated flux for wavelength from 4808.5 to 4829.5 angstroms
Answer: 267.9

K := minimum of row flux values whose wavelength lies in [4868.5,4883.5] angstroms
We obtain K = 207.2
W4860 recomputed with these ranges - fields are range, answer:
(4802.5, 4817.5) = 348.8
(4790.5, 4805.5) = 359.7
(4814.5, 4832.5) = 329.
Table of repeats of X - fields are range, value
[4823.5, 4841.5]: 263.5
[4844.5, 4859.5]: 249.5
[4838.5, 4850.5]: 257.5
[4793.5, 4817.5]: 264.6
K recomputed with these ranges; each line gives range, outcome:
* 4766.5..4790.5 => 294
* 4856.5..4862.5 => 237.1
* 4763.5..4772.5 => 315.6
